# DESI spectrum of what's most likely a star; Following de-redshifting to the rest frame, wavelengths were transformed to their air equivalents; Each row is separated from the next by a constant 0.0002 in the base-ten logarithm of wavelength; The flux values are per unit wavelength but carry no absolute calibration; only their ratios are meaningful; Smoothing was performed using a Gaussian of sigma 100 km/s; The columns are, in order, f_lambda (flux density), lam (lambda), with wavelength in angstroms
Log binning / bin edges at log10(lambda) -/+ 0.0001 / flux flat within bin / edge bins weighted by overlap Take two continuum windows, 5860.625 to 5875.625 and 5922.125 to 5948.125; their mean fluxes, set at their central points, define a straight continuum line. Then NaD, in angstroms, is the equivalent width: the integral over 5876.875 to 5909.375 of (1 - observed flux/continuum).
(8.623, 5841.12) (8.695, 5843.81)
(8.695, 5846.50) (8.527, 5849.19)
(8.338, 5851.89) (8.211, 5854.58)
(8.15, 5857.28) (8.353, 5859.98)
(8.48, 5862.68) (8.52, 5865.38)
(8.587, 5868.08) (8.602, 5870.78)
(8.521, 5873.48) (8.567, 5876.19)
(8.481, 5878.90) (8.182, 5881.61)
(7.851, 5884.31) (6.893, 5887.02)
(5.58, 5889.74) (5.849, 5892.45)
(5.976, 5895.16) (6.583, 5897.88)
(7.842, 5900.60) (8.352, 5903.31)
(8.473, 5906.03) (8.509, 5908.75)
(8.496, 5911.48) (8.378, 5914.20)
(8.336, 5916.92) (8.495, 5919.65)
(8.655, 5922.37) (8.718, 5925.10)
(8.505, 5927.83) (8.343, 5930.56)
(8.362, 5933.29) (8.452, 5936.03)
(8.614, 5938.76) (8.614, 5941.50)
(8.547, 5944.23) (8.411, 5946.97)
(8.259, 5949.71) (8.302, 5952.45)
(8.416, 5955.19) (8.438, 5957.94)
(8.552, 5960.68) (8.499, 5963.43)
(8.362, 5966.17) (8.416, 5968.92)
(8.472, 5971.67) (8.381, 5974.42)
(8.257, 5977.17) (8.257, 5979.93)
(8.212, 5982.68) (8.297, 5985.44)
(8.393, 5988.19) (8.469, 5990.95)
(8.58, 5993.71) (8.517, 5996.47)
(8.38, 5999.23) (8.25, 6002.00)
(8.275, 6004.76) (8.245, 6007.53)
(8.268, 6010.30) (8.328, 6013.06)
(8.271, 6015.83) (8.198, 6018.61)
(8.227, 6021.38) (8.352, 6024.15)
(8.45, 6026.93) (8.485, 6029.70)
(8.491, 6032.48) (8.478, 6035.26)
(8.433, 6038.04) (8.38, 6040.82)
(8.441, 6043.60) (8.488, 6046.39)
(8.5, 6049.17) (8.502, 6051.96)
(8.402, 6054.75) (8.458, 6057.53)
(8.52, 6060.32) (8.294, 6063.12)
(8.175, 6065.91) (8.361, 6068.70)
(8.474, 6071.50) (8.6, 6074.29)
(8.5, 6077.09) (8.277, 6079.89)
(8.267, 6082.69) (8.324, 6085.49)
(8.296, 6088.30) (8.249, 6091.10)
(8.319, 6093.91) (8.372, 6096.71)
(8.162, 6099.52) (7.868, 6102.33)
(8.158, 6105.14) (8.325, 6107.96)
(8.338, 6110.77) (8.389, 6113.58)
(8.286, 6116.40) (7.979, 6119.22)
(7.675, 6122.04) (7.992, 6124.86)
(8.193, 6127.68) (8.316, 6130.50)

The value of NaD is 4.38 angstroms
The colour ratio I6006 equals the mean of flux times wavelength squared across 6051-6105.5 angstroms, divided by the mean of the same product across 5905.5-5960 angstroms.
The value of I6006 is 1.03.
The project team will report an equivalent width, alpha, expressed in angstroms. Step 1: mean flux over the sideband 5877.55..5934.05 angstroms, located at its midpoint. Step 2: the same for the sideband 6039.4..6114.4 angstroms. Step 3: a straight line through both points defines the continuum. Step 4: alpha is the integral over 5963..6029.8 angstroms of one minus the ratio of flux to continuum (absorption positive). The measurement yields -1.9 angstroms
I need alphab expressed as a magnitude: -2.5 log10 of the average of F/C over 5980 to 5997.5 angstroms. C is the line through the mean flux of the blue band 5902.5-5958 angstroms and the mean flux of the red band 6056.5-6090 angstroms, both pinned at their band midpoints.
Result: 0.003 mag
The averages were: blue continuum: 8.46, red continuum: 8.38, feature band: 8.4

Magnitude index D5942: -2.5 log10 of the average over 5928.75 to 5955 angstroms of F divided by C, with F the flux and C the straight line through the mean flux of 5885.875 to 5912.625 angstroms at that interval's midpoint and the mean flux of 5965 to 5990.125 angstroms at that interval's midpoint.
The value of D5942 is -0.08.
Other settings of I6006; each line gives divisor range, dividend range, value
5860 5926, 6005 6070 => 1.11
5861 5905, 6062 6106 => 1.15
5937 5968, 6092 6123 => 1.02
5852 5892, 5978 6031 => 1.09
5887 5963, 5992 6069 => 1.08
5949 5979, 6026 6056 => 1.03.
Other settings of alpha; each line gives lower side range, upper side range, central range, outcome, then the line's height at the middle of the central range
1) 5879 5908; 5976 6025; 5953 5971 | -1.2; 7.93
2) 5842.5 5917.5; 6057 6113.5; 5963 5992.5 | -0.8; 8.15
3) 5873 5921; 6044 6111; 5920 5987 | -4.3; 7.92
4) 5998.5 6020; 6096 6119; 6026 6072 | -1.0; 8.25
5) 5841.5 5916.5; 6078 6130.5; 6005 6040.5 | -1.0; 8.13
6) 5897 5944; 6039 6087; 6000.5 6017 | 0.2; 8.39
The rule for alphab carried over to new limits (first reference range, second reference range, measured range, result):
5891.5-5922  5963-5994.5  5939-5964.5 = -0.038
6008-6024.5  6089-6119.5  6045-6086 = -0.021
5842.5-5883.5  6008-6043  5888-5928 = 0.090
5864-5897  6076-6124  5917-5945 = -0.102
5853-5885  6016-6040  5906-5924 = -0.012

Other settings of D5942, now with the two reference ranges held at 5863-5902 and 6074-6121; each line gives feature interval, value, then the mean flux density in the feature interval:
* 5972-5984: -0.054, 8.29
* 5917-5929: -0.112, 8.57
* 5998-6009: -0.041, 8.28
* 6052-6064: -0.038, 8.43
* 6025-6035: -0.054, 8.47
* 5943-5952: -0.079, 8.39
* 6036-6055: -0.046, 8.45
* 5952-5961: -0.080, 8.42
